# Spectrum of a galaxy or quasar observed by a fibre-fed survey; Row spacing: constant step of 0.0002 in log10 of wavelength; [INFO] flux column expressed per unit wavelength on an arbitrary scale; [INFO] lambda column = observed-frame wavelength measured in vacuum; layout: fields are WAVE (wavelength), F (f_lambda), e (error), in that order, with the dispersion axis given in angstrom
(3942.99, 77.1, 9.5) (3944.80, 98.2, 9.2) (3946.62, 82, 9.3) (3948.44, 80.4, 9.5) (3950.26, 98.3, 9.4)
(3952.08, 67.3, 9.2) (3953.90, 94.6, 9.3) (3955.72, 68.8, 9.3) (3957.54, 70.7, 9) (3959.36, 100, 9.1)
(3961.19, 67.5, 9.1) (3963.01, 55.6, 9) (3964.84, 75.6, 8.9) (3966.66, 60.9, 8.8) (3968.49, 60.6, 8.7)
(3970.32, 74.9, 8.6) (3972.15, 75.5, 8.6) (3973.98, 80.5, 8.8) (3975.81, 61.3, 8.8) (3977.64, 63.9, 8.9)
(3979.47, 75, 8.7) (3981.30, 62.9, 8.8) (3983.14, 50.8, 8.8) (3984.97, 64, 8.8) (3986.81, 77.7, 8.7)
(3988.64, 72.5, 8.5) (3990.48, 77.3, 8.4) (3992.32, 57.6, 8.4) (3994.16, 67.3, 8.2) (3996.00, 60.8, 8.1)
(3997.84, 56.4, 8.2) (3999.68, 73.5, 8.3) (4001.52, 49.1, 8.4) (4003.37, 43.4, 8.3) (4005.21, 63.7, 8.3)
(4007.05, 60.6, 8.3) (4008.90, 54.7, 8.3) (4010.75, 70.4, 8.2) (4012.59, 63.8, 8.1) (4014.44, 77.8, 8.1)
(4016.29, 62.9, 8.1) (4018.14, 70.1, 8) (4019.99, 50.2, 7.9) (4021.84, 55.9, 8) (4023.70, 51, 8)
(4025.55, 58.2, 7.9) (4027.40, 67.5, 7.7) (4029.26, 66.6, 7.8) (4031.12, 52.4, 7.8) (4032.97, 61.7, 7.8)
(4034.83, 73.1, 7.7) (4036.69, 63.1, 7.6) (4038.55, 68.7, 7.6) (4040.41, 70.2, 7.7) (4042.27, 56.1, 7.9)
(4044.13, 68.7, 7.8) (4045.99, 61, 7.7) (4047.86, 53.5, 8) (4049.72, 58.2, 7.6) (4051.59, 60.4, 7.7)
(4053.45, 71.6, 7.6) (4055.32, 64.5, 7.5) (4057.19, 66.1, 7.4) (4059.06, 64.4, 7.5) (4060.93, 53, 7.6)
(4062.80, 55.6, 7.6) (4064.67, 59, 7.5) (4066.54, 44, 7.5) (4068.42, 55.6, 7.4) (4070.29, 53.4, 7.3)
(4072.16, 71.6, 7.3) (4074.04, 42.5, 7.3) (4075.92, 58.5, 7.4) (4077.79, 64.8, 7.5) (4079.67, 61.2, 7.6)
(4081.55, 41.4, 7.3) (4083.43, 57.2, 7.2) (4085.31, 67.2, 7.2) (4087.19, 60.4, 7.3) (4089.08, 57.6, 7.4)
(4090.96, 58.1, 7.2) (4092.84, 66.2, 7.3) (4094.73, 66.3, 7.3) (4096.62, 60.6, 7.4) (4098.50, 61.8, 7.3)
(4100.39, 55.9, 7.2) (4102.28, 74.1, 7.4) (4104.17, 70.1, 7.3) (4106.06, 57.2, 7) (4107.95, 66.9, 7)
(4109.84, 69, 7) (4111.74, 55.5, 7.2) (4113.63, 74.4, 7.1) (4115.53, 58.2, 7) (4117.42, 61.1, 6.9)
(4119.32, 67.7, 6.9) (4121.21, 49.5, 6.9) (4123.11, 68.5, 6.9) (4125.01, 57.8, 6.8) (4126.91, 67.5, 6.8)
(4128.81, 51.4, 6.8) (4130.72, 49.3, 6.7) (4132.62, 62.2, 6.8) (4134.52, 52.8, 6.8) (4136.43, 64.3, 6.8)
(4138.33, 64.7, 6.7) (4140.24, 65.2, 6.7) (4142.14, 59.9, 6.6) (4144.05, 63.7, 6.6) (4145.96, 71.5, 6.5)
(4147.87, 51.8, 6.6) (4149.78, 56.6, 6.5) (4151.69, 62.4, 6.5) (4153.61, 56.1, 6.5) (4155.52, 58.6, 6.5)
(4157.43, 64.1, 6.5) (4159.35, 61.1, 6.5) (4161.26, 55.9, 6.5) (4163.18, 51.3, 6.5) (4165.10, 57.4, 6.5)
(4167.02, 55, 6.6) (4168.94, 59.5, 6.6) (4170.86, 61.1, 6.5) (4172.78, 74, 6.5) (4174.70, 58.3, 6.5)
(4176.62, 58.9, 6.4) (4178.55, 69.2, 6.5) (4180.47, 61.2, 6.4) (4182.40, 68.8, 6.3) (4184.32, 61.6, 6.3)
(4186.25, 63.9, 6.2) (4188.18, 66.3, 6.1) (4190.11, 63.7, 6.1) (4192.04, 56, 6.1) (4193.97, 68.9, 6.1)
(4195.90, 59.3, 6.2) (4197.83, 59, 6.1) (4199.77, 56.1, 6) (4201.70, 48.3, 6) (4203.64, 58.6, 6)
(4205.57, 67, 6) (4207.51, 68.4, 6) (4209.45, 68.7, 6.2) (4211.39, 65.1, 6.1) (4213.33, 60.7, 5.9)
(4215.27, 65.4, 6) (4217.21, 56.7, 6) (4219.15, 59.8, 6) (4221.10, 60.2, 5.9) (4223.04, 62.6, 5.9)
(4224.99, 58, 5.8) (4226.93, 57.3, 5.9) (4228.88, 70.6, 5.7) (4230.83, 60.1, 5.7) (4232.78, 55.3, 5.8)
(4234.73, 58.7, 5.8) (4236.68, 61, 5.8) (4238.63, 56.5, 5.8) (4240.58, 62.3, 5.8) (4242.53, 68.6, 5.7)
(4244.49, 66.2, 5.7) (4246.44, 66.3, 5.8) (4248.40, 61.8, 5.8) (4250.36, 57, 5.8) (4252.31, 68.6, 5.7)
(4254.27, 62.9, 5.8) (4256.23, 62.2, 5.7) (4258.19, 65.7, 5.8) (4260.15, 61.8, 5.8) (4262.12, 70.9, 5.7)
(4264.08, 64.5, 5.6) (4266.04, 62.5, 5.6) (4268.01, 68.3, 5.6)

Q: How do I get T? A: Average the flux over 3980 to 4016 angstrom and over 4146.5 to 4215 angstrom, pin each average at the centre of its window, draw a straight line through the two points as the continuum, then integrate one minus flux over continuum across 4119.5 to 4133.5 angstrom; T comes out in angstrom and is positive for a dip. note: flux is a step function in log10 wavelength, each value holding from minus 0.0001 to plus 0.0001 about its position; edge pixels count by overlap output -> 0.7 angstrom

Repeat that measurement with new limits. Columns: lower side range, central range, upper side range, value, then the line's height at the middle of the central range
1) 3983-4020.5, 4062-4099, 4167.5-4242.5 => 2.77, 62.8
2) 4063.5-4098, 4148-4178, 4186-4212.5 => 0.77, 60.8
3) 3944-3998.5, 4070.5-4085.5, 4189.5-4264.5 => 2.31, 67.8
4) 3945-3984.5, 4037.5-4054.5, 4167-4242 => 1.49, 69.2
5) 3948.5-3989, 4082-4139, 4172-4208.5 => 3.70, 65.9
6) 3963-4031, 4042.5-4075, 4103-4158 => 2.00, 62.8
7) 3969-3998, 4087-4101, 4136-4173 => 0.43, 62.9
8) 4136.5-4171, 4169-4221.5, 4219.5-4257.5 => -1.33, 60.9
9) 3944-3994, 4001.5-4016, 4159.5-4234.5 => 1.97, 70.9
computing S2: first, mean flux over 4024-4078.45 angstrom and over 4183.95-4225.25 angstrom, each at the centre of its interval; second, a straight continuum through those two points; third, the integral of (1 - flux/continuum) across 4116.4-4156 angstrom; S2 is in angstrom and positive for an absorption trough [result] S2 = 0.69 angstrom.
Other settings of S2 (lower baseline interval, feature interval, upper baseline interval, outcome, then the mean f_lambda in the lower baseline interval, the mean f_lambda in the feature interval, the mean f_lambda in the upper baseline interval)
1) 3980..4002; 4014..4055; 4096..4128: 1.04 angstrom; 64.7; 62.5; 63.3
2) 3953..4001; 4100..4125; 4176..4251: 0.55 angstrom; 69.3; 63.7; 61.9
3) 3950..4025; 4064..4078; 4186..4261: 2.00 angstrom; 66.6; 55.7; 61.9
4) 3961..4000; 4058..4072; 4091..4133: 1.72 angstrom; 66.8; 56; 62.2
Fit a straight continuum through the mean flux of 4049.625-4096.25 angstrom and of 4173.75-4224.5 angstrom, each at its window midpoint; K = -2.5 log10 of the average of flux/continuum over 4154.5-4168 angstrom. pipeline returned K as 0.06 mag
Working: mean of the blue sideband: 59.2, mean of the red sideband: 62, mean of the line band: 57.6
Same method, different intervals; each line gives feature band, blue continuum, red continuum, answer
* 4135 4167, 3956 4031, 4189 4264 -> 0.05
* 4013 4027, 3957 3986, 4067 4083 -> 0.03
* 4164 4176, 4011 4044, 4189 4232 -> 0.02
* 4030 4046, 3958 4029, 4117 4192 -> 0.00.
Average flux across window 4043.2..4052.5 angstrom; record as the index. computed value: 60.3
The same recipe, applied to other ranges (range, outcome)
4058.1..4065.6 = 58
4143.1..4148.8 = 62.4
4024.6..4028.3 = 62.9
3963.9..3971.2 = 67.9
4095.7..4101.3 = 59.5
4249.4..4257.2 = 62.7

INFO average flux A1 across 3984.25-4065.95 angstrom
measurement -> 62.5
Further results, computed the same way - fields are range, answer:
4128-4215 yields 60.9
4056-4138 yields 60.1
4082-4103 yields 61.7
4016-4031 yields 59.7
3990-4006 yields 60.5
